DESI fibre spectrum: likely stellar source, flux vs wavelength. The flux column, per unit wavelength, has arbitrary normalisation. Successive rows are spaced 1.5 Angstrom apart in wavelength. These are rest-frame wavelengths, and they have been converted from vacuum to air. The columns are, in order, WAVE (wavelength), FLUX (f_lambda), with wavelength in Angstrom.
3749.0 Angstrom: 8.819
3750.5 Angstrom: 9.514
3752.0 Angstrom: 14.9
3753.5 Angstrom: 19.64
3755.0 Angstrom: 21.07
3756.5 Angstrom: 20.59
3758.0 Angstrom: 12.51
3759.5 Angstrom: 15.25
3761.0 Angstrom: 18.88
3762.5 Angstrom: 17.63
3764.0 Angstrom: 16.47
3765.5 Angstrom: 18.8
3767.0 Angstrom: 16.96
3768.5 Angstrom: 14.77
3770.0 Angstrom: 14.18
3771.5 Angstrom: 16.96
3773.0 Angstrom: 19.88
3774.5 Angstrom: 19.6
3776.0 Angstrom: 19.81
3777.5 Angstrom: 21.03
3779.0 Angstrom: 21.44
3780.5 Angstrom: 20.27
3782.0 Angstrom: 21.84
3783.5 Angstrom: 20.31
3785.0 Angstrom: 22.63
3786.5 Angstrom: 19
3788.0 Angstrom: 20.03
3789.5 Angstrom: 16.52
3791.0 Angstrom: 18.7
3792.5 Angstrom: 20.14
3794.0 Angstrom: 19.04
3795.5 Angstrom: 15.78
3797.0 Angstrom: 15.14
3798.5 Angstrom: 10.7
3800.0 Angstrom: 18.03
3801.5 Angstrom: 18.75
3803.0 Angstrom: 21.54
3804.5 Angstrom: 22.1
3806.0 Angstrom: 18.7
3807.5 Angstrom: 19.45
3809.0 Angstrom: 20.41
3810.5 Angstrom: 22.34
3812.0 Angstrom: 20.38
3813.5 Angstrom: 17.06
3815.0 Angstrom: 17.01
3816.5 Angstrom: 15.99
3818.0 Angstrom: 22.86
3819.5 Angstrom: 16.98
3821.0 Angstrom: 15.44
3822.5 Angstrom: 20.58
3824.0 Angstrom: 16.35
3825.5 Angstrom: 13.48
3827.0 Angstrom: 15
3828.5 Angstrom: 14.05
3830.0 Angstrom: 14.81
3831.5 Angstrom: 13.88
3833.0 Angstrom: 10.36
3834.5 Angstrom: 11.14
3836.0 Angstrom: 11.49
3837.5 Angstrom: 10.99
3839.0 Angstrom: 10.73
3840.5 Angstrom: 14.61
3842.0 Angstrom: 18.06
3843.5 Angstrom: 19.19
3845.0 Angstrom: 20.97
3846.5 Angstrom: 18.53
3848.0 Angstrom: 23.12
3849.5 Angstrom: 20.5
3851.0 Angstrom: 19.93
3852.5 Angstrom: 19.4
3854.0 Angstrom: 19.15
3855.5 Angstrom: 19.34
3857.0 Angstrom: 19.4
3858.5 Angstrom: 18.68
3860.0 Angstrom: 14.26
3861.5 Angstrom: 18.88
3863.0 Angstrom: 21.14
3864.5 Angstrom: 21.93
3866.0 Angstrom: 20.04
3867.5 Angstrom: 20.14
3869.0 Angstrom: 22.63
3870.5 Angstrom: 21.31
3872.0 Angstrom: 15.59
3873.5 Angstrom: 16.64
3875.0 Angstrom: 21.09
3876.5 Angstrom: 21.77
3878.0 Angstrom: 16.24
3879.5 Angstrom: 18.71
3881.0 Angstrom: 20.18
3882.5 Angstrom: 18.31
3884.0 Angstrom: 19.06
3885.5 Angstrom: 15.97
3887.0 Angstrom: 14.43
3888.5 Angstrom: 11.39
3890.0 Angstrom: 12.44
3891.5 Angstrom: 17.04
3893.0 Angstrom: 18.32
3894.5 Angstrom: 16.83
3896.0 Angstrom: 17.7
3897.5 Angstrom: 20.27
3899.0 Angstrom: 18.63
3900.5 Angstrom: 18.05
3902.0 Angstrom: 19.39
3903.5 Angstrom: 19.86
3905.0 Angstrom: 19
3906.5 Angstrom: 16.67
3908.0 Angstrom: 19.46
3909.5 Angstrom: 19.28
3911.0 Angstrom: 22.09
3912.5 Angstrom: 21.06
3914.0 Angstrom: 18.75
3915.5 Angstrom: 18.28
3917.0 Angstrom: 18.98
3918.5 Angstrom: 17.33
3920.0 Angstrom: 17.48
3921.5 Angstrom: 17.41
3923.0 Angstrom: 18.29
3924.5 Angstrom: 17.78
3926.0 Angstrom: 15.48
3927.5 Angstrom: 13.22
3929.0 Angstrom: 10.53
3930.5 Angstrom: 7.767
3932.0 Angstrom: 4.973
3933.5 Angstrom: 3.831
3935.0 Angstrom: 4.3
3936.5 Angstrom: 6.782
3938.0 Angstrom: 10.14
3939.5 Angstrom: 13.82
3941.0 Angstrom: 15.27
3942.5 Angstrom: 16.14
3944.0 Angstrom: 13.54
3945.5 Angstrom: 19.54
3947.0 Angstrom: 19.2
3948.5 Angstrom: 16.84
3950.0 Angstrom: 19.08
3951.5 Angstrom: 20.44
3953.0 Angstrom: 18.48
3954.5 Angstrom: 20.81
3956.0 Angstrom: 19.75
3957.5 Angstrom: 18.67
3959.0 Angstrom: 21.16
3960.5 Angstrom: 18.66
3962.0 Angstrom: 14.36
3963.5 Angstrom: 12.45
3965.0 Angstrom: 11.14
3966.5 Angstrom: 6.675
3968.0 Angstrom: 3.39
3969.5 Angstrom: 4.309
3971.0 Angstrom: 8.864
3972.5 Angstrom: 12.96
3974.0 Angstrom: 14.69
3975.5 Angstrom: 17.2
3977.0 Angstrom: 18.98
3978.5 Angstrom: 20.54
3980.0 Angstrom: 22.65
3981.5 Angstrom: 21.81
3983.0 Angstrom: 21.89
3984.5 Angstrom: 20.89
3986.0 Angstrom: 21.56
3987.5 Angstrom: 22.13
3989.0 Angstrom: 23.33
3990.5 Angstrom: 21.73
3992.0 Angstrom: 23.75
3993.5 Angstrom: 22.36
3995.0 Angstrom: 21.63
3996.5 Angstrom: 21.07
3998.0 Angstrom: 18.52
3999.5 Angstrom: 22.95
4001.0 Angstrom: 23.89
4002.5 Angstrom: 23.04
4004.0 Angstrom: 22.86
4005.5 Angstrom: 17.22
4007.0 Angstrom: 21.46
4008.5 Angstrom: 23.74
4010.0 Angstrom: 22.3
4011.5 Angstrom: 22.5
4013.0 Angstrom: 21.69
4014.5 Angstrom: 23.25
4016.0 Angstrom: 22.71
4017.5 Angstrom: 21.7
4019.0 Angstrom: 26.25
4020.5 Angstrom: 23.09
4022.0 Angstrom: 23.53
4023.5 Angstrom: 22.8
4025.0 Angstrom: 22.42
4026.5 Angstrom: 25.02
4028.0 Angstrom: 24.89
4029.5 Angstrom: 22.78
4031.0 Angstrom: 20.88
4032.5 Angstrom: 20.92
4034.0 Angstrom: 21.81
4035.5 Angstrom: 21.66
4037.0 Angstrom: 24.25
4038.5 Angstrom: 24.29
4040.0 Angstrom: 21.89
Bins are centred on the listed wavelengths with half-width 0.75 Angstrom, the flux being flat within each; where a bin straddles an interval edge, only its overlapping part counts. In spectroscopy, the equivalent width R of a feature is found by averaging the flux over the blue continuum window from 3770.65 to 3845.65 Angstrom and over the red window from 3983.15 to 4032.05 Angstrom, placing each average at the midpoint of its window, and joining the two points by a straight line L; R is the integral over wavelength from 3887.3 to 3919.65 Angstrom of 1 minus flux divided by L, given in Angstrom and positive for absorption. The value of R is 3.0 Angstrom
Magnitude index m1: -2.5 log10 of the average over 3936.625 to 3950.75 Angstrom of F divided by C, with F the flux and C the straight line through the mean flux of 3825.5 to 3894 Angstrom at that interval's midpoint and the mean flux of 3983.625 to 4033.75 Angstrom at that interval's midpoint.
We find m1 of 0.28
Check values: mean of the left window 17.3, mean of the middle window 15.5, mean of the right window 22.4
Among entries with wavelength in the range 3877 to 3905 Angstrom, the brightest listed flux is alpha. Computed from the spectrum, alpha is 20.27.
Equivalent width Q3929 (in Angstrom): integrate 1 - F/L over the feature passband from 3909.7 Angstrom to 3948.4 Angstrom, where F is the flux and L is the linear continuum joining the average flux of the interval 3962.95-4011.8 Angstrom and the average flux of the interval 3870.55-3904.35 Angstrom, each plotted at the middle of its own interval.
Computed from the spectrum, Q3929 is 7.5 Angstrom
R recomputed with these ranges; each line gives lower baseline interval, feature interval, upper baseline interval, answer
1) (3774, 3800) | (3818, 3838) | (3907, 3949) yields 3.6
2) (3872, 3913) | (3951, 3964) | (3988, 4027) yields 1.4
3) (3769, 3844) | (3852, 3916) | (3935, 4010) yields -3.6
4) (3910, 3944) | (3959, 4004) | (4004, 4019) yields 3.5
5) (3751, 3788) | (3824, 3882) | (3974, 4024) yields 6.4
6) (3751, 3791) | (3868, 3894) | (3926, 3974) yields -4.3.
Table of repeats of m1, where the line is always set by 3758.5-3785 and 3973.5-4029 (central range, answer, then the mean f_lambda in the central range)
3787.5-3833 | 0.09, 17.6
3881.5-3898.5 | 0.22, 16.6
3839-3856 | 0.04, 19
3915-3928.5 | 0.22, 17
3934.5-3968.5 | 0.38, 15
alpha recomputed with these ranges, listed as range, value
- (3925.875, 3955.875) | 20.81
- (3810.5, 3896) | 23.12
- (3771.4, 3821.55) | 22.86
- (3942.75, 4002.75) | 23.89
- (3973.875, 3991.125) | 23.33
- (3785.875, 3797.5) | 20.14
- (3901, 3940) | 22.09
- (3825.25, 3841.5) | 15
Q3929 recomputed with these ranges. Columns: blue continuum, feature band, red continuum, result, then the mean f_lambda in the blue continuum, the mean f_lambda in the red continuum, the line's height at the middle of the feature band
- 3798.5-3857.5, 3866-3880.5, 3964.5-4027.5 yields -1.1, 17.4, 19.9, 18.1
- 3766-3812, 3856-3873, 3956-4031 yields -0.2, 18.9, 19.8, 19.2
